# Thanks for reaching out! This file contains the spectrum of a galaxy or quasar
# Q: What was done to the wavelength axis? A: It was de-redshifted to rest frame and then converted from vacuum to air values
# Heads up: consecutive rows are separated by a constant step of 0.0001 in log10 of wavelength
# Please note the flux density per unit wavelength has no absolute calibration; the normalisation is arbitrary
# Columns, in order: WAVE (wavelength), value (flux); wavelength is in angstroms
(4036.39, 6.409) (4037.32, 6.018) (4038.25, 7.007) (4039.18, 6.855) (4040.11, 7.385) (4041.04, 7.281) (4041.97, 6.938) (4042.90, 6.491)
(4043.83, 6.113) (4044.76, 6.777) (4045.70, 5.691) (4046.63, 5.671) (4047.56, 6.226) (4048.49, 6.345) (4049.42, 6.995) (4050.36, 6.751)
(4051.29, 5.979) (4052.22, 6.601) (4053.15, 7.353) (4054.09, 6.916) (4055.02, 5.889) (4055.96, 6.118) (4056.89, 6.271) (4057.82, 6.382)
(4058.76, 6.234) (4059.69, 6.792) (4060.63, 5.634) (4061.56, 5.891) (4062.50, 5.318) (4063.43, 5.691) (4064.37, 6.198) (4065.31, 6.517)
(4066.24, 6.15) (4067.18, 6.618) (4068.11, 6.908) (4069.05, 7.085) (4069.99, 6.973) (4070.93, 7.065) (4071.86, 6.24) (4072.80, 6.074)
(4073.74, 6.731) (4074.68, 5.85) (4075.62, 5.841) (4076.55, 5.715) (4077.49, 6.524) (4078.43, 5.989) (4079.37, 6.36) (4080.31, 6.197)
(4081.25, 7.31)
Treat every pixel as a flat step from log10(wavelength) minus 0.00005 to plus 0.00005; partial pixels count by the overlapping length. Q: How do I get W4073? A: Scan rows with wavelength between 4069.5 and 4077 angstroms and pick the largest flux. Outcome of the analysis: 7.065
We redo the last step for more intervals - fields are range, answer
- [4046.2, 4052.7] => 6.995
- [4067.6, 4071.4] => 7.085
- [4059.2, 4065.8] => 6.792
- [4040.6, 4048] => 7.281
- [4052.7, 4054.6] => 7.353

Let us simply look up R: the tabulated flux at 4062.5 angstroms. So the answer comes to 5.318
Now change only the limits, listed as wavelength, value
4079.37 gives 6.36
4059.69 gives 6.792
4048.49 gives 6.345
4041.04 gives 7.281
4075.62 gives 5.841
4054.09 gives 6.916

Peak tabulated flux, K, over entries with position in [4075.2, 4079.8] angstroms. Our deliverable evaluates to 6.524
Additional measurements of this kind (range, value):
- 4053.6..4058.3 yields 6.916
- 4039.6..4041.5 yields 7.385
